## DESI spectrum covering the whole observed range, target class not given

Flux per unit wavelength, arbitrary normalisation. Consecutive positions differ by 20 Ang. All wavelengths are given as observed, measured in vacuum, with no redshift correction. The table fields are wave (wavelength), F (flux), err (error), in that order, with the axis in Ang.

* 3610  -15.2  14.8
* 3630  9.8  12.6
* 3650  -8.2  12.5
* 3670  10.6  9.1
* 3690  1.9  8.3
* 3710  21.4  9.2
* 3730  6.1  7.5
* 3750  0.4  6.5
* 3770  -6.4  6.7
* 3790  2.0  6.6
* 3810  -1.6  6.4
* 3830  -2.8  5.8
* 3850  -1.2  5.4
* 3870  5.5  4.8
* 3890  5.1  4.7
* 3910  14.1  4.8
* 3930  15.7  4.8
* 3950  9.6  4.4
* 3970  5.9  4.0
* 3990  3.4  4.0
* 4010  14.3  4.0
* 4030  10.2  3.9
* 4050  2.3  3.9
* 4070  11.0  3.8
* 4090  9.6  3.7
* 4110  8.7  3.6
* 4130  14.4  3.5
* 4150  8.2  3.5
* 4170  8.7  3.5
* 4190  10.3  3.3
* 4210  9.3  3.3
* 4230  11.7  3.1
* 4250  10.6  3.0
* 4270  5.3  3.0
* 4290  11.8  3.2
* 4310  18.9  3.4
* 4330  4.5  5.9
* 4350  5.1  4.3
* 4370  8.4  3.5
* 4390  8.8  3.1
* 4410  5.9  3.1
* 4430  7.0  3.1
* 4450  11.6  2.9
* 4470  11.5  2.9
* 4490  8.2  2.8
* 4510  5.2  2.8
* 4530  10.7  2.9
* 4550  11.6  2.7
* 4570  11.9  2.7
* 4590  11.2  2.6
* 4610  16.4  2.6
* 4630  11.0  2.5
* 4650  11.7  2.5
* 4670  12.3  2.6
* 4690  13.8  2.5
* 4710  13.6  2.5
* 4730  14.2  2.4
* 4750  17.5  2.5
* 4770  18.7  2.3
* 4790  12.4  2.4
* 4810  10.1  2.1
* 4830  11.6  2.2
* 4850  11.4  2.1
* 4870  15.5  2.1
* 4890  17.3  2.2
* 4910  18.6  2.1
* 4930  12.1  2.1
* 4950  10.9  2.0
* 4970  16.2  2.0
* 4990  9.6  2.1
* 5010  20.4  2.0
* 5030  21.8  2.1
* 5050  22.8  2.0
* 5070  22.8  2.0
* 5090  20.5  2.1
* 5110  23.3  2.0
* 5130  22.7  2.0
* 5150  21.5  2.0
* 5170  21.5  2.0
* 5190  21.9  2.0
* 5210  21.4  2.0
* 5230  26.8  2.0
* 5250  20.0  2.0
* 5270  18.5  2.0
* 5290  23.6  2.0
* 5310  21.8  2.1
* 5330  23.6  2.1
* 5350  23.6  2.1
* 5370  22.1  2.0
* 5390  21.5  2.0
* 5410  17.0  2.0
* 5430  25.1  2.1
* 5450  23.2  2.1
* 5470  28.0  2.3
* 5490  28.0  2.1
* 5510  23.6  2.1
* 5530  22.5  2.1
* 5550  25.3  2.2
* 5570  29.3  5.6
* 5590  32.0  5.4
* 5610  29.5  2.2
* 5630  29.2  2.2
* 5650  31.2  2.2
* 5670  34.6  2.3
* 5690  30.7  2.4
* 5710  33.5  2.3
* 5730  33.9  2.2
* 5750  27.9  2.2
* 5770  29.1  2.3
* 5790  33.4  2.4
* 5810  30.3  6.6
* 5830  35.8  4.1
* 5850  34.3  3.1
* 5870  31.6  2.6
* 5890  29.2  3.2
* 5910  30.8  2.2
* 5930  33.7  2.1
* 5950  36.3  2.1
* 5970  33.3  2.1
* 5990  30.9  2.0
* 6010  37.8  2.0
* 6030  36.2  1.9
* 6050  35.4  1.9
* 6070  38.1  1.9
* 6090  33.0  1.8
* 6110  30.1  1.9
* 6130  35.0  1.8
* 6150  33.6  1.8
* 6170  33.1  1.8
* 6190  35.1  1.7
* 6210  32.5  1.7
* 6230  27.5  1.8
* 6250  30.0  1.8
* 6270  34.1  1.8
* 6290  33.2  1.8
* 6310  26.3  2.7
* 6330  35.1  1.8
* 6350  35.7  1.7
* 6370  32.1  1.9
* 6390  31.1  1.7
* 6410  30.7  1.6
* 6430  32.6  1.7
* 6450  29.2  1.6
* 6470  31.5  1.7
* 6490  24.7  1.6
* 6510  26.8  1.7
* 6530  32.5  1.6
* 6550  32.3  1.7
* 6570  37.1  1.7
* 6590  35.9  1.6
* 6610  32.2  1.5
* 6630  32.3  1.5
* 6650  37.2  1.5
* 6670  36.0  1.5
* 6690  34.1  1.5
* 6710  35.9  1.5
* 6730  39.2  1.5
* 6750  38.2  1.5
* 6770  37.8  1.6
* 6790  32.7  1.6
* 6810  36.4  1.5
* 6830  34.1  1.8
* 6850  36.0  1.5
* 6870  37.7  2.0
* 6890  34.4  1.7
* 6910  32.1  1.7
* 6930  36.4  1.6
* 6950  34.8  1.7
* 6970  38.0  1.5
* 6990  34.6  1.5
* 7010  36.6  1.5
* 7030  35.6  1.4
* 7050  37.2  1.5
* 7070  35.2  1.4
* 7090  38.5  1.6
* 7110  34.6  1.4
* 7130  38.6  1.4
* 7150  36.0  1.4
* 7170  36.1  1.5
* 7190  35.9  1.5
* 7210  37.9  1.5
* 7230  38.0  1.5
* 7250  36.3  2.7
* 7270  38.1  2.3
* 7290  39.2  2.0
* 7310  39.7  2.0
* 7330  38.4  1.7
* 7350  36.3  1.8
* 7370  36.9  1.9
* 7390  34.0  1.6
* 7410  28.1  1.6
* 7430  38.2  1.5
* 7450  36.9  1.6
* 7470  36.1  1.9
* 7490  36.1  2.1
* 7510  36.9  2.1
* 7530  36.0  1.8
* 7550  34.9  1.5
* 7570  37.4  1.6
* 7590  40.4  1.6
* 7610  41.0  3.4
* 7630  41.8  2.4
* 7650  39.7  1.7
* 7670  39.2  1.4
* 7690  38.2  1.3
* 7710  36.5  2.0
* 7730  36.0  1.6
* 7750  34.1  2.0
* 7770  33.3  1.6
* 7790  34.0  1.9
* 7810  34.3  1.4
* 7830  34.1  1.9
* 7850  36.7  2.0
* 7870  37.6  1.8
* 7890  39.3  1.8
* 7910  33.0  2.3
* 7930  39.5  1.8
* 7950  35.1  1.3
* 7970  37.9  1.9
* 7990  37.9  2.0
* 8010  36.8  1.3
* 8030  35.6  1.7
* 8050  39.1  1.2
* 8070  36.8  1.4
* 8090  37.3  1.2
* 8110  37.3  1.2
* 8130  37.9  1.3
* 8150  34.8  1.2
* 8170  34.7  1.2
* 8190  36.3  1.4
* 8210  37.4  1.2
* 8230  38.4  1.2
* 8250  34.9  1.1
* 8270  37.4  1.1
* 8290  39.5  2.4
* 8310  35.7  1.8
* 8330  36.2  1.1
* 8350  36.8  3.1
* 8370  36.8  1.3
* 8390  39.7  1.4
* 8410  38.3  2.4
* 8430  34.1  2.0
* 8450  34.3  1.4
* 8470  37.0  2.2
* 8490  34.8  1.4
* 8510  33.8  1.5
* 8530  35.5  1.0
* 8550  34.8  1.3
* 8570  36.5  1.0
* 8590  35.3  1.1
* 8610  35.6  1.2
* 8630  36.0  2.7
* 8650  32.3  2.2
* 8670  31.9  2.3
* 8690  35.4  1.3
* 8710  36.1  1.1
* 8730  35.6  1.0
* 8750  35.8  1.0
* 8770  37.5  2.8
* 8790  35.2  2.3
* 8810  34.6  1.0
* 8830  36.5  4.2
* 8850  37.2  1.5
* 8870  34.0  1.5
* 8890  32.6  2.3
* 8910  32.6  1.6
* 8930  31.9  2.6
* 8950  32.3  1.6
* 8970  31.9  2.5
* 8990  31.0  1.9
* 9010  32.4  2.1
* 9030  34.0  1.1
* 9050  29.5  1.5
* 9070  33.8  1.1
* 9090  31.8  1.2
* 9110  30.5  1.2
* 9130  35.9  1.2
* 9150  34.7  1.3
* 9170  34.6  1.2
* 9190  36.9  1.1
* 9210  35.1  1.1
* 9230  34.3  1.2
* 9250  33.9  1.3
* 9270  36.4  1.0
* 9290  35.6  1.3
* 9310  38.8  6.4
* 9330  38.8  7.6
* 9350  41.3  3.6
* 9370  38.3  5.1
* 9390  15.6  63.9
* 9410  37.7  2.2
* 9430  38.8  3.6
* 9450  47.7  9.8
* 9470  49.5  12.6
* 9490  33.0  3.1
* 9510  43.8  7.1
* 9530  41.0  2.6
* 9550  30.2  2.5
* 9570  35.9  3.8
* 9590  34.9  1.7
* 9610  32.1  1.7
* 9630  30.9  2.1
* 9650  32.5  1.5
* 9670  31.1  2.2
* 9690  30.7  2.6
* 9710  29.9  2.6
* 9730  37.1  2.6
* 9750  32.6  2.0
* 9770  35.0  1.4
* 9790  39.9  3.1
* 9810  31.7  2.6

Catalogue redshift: 0.26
